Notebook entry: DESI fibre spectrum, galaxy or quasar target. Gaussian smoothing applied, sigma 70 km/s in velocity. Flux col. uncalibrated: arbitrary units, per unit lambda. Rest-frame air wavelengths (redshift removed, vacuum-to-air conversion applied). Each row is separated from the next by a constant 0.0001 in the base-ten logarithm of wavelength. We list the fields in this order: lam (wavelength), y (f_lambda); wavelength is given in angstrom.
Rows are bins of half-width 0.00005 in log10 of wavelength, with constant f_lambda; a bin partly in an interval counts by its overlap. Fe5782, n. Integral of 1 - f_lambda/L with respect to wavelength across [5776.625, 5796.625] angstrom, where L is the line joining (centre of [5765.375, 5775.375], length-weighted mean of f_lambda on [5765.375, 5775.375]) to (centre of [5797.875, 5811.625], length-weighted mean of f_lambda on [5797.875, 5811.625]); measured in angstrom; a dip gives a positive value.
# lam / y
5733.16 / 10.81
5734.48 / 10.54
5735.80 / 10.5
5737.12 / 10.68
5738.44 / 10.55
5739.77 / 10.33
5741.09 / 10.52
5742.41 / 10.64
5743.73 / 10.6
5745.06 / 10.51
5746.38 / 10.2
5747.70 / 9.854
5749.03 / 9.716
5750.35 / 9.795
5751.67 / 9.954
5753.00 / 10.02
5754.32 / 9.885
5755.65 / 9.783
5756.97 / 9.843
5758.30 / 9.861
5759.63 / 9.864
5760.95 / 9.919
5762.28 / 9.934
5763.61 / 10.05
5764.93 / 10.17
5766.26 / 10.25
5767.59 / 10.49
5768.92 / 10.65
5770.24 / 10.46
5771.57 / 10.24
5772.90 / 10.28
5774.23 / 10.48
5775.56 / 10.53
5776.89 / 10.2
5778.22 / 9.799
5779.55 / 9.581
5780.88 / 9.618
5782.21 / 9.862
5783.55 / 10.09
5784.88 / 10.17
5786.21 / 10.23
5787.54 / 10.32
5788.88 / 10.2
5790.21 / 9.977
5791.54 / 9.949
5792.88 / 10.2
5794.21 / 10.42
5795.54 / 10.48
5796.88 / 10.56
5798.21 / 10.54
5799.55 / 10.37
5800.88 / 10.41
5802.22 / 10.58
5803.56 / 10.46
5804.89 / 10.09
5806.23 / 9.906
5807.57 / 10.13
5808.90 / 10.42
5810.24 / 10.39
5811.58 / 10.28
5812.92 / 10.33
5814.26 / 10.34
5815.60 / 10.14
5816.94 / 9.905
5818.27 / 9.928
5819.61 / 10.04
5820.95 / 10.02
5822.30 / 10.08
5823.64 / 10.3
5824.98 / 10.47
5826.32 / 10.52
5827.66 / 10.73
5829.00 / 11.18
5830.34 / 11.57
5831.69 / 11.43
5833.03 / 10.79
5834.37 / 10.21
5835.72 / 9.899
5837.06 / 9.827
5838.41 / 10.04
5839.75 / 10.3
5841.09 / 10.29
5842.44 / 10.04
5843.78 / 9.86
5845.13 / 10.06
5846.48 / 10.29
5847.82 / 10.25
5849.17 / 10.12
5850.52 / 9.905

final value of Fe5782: 0.5 angstrom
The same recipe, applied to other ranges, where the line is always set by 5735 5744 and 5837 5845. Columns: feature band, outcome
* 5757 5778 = 0.4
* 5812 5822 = 0.1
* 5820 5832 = -0.6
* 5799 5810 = -0.1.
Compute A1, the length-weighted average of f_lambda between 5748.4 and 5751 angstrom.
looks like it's 9.77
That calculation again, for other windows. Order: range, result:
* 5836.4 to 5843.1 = 10.1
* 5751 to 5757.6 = 9.9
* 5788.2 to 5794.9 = 10.2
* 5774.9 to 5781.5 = 9.95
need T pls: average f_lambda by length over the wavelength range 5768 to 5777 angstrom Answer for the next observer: 10.4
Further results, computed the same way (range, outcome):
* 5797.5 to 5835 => 10.4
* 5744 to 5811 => 10.2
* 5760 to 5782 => 10.2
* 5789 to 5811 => 10.3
